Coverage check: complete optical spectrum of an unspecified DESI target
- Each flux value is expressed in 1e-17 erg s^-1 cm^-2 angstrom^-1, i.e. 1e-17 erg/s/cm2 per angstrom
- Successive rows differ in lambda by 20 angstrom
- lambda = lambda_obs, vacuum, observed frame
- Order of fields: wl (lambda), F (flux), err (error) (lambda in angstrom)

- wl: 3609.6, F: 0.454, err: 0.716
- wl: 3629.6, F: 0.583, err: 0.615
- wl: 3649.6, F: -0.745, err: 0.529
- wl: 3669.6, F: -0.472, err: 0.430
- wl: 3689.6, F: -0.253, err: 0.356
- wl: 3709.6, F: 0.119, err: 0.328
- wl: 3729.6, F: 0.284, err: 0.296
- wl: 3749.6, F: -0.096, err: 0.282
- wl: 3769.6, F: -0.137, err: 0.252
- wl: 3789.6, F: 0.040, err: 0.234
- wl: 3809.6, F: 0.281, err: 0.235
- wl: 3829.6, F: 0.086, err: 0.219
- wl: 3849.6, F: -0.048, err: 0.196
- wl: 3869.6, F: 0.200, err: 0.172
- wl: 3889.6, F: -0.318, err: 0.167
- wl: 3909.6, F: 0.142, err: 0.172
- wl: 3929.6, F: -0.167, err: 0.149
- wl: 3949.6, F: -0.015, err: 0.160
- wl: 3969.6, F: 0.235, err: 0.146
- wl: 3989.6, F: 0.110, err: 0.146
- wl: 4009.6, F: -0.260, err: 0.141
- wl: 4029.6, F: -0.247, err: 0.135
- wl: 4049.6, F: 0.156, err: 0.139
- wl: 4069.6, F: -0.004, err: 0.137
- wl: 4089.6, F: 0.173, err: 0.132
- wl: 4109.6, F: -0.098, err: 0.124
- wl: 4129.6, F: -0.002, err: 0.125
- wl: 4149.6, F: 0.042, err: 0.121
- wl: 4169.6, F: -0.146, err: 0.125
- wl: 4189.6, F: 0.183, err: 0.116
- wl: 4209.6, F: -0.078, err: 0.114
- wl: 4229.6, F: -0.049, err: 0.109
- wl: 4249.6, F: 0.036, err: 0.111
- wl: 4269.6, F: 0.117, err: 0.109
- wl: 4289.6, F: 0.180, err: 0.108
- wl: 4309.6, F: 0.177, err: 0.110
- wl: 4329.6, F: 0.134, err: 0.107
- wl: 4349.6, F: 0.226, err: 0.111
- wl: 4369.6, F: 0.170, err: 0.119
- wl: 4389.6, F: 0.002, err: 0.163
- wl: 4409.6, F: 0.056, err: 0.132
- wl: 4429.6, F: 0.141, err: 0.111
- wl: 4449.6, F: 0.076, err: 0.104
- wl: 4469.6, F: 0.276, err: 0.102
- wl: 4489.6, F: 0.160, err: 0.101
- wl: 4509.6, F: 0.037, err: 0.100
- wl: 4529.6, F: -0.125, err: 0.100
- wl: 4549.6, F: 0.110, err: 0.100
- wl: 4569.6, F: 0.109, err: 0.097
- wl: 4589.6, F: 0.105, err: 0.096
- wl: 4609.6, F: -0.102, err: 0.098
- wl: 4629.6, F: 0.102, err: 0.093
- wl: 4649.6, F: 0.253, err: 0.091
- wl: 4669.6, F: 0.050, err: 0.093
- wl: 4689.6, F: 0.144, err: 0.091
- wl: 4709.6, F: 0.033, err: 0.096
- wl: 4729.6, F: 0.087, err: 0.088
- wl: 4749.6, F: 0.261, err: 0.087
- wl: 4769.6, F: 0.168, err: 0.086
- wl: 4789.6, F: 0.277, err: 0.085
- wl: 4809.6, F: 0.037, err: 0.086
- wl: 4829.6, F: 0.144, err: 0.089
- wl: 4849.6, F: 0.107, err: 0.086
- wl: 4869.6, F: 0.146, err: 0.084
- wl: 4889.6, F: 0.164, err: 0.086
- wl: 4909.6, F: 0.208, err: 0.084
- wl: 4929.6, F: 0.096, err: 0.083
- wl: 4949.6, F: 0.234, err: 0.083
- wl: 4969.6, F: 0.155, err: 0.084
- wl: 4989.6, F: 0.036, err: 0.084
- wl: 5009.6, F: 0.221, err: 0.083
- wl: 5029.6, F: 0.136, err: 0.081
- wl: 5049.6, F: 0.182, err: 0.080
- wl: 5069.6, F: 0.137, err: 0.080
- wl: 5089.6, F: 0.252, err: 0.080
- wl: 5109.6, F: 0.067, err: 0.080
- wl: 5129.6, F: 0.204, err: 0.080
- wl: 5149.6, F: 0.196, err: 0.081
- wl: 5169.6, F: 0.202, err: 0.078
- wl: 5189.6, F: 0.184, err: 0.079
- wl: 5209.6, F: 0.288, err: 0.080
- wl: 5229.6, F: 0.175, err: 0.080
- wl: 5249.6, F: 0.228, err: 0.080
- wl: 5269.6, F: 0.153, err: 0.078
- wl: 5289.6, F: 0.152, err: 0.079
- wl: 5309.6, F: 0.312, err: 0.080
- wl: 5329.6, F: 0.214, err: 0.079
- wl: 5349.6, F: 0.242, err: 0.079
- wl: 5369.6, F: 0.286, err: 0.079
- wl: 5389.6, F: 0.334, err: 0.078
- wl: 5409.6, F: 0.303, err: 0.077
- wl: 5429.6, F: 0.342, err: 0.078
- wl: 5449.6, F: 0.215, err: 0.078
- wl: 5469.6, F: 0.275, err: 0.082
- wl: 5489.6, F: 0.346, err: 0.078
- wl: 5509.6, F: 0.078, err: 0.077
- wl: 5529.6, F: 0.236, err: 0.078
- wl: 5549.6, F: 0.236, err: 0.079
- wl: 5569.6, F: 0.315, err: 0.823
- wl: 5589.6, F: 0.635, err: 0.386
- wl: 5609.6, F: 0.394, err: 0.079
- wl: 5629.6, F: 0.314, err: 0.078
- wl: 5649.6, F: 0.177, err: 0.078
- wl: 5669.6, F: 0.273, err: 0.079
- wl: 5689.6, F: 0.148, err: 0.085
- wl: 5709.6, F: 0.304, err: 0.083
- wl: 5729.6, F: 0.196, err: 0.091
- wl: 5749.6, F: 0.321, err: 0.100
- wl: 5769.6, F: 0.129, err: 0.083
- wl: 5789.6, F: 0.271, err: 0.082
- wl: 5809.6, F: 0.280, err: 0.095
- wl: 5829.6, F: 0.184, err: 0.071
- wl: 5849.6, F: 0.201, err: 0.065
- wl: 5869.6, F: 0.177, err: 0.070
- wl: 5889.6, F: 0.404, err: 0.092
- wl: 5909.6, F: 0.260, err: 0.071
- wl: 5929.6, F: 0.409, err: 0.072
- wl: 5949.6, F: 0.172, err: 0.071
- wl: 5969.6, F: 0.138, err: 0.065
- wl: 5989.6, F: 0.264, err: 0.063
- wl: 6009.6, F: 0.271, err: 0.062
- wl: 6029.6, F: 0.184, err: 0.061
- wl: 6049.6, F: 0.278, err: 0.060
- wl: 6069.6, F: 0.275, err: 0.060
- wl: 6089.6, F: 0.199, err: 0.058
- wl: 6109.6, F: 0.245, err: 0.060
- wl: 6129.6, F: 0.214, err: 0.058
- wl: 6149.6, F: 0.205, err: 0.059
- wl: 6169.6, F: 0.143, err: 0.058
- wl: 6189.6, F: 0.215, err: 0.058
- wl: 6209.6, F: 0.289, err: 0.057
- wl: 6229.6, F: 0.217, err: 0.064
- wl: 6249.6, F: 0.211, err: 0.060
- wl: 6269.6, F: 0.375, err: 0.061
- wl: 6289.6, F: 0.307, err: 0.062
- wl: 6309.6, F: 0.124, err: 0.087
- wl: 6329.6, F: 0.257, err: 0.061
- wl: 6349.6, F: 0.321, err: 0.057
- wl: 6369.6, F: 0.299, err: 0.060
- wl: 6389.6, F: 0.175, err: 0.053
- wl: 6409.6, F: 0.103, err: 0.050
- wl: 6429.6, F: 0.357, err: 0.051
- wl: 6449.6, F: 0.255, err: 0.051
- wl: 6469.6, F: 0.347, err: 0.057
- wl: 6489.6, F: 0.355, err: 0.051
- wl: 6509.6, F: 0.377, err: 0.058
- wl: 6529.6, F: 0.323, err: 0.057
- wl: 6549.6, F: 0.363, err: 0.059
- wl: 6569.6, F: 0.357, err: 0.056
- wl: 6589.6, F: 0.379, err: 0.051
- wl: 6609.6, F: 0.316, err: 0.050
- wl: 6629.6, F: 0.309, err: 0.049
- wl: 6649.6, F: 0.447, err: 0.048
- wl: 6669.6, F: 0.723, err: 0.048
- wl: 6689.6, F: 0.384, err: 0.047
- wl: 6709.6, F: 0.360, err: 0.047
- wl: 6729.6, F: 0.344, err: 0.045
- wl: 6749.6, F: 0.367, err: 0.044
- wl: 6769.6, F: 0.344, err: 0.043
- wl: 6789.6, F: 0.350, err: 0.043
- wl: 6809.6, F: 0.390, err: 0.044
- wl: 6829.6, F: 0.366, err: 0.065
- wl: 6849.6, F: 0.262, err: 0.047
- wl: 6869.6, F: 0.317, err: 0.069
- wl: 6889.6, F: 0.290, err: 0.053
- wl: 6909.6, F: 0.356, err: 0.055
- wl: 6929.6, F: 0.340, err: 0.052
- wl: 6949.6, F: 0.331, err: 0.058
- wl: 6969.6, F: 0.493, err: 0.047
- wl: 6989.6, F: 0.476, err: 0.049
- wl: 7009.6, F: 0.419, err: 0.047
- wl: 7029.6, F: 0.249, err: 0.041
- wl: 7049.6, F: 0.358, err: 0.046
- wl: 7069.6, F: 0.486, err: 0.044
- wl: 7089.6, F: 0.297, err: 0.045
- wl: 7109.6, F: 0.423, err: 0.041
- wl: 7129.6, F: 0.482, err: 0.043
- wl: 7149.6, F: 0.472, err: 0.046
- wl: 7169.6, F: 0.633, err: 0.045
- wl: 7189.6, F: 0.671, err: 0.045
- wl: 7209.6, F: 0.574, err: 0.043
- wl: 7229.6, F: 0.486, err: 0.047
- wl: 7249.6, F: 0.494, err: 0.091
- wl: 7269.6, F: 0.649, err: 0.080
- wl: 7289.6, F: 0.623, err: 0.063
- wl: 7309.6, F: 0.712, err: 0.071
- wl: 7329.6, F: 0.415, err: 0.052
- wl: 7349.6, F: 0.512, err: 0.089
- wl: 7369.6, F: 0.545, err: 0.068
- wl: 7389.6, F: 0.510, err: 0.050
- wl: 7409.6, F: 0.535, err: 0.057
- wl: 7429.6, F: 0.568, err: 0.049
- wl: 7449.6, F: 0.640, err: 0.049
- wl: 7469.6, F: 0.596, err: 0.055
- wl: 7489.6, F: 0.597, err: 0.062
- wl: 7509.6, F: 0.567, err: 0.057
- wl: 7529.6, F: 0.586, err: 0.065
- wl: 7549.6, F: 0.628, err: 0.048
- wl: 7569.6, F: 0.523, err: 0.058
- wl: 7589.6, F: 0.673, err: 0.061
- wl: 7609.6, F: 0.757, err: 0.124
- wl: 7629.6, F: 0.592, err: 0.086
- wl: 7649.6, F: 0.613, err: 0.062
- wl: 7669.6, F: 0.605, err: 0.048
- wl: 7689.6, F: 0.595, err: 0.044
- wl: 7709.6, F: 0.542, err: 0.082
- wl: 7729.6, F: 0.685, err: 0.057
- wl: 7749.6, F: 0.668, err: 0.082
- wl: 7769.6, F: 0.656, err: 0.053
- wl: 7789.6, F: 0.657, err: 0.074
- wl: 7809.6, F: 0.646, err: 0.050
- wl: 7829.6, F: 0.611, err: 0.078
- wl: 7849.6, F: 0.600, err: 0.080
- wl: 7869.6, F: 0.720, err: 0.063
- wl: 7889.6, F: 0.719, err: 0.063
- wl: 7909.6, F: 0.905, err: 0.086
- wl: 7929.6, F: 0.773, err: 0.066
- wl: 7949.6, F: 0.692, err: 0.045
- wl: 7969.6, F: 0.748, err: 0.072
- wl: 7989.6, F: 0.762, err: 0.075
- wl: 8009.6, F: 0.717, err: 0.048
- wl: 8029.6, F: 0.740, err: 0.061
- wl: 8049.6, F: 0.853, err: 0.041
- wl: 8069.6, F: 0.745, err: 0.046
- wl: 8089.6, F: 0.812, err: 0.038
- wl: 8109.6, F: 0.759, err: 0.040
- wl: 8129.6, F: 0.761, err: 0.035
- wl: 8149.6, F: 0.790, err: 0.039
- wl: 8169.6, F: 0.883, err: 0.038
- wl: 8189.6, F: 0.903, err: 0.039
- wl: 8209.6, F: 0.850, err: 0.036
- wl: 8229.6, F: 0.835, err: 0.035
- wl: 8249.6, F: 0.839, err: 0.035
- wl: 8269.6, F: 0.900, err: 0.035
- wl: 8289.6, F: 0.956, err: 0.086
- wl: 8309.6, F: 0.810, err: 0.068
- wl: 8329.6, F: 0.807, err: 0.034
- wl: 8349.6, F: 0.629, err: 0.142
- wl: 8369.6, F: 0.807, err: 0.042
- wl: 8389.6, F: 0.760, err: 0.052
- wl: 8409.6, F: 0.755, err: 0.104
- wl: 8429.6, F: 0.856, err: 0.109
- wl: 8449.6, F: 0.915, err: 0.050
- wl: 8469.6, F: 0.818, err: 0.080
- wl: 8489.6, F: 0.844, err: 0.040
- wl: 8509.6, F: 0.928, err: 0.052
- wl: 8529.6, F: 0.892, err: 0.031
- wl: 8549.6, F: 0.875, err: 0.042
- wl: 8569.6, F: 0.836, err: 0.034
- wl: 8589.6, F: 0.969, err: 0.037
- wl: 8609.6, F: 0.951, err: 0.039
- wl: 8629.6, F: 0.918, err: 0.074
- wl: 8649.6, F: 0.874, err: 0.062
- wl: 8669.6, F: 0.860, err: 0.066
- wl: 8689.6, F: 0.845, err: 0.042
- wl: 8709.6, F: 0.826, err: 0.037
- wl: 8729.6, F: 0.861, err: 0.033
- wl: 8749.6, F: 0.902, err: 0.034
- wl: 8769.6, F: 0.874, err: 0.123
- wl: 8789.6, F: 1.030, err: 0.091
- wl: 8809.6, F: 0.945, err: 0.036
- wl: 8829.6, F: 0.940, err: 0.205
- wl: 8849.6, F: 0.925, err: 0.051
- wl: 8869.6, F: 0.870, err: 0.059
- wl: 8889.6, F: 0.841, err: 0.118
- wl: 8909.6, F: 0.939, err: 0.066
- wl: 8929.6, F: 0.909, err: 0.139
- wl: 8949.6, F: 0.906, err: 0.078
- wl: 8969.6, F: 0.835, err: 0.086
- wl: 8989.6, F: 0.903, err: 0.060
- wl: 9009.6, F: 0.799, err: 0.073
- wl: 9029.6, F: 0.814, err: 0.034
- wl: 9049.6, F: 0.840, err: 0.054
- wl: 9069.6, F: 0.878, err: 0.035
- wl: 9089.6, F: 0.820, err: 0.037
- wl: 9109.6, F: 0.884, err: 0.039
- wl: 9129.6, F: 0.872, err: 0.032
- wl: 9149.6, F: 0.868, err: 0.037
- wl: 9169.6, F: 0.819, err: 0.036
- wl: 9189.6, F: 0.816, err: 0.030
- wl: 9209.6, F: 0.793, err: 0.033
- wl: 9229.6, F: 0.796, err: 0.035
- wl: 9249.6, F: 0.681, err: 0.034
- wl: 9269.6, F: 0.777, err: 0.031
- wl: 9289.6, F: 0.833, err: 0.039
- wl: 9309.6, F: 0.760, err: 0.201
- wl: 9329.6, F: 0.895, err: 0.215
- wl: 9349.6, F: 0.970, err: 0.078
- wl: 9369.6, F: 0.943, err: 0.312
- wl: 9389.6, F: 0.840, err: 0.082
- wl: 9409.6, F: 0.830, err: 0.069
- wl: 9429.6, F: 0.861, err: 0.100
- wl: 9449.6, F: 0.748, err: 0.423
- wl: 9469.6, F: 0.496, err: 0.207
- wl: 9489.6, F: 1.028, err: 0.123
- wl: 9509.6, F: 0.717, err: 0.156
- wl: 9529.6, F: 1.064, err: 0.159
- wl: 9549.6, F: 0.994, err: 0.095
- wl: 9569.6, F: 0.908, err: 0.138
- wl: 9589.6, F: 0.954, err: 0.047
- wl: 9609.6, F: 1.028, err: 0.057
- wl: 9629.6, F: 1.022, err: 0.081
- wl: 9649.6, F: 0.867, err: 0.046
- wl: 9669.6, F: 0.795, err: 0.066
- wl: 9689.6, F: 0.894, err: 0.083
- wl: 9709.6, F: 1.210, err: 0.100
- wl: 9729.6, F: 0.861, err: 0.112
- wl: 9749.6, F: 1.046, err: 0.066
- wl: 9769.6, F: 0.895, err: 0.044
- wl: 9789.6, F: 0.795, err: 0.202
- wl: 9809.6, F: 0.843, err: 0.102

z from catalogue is 0.79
